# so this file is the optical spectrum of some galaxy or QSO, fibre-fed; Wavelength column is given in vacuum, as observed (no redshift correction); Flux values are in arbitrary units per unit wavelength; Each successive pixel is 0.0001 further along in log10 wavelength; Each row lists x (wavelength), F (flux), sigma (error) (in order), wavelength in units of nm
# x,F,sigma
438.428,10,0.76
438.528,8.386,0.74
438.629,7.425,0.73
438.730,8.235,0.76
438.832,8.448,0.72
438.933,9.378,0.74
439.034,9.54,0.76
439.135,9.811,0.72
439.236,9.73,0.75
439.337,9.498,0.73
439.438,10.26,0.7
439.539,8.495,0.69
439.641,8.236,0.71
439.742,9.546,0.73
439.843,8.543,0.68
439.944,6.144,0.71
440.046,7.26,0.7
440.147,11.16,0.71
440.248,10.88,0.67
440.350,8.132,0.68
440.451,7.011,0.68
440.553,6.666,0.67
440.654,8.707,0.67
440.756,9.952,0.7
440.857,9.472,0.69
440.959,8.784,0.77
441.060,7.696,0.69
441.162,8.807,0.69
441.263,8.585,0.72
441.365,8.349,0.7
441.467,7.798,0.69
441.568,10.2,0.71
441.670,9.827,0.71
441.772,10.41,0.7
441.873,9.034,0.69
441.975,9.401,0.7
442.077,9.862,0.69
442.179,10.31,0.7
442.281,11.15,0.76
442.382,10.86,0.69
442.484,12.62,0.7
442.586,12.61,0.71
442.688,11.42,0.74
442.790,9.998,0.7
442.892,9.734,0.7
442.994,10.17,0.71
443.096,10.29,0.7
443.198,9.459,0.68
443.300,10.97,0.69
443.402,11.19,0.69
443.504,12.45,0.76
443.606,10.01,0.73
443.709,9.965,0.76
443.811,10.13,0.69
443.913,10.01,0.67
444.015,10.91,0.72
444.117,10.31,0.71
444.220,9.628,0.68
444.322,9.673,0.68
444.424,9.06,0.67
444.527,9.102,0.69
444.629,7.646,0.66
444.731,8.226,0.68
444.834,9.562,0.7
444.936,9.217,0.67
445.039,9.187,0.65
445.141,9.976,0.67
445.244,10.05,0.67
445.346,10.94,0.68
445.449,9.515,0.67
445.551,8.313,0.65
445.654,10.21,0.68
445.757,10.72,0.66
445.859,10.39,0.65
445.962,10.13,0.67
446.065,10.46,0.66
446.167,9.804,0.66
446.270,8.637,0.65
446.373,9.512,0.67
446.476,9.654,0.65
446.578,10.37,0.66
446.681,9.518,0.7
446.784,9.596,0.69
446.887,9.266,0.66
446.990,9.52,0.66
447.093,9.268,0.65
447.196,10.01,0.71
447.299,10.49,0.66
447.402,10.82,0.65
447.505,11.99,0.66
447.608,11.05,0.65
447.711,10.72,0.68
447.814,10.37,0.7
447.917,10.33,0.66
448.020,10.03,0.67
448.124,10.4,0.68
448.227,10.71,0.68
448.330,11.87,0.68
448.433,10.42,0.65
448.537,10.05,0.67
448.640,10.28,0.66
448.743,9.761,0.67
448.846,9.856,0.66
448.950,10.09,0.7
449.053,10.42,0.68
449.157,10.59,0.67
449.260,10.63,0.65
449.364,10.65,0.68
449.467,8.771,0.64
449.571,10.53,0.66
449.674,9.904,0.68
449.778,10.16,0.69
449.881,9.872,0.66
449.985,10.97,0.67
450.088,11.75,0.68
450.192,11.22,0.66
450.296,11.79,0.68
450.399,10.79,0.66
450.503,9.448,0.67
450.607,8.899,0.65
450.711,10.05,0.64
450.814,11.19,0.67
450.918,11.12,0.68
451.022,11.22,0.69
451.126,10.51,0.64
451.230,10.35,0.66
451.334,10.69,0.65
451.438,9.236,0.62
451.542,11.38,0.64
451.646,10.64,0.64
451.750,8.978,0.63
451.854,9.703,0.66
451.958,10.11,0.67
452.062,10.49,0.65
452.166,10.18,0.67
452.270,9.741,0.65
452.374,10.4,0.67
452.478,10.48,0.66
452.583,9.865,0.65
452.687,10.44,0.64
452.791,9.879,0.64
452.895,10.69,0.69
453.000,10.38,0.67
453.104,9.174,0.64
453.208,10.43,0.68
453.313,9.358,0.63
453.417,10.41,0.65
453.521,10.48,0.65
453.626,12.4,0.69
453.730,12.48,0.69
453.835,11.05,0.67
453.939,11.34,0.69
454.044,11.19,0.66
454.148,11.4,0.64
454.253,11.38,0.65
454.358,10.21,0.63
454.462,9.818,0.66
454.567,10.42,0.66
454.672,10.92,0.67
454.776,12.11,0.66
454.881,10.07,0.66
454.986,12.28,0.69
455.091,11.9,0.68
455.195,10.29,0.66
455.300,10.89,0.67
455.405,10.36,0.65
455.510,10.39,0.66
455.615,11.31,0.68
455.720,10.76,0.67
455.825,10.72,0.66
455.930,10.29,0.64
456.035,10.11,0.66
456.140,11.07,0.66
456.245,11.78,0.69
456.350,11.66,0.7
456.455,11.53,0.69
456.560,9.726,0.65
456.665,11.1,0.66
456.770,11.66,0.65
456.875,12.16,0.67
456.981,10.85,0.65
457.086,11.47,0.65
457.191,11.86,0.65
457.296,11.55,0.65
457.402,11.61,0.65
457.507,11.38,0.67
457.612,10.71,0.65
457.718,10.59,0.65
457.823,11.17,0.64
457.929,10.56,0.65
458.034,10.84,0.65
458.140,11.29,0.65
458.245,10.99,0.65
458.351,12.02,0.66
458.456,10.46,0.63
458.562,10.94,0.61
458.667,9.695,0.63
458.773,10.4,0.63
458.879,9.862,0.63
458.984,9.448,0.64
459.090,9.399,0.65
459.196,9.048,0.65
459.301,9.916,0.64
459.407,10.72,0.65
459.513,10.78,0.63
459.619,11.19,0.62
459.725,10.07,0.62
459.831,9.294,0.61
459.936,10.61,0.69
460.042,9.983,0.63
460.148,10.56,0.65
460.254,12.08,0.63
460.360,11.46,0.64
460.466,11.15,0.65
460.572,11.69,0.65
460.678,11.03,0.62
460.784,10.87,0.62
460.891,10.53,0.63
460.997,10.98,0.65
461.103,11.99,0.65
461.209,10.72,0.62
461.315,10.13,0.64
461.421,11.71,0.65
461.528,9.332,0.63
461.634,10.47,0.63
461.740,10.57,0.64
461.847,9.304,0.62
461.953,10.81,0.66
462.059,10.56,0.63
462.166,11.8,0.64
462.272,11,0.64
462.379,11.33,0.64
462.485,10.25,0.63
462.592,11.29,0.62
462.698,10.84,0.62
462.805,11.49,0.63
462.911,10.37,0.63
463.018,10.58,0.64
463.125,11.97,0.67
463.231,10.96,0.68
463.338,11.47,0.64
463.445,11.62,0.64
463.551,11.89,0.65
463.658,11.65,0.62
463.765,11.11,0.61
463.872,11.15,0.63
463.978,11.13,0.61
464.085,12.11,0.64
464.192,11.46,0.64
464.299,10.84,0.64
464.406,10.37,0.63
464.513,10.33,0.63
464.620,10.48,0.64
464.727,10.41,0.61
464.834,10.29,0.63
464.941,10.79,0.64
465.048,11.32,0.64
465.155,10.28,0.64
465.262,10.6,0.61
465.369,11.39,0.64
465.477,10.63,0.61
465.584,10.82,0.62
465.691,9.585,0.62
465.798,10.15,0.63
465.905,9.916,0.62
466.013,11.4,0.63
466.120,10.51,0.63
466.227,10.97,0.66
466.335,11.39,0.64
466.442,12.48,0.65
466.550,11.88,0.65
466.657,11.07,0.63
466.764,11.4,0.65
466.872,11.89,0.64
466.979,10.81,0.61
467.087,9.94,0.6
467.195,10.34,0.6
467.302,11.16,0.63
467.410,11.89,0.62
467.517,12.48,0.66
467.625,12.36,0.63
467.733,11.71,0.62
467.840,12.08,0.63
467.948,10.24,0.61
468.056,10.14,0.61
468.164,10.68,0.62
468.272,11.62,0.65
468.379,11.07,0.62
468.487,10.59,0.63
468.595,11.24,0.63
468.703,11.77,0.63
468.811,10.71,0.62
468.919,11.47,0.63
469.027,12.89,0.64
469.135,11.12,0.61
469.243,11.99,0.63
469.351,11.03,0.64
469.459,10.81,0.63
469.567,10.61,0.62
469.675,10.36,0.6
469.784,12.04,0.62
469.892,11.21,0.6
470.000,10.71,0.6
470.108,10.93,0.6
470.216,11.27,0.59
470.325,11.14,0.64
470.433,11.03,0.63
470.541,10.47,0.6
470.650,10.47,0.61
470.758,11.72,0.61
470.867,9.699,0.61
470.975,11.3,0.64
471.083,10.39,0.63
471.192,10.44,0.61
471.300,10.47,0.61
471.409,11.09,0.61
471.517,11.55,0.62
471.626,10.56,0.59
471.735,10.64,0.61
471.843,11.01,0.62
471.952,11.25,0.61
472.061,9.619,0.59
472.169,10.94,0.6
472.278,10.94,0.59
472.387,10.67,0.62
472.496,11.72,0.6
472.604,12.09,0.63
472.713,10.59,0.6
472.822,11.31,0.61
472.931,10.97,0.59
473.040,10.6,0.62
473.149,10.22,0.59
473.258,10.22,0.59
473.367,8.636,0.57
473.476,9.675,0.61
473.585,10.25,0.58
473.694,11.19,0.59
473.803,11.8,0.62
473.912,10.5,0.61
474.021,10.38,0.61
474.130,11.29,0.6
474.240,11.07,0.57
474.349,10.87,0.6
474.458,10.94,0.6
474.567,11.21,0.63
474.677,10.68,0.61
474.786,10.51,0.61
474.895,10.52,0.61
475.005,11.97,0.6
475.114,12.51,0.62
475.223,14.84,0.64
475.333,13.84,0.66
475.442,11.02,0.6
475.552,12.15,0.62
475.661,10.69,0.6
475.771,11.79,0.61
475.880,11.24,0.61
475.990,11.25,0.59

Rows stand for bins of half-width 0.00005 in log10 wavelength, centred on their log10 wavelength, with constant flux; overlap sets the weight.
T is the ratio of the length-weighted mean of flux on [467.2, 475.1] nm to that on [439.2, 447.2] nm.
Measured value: 1.14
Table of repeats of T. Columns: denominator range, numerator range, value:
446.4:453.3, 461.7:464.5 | 1.07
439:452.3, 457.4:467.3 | 1.09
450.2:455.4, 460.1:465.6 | 1.04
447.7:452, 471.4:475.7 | 1.07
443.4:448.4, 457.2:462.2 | 1.07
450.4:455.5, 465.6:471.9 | 1.05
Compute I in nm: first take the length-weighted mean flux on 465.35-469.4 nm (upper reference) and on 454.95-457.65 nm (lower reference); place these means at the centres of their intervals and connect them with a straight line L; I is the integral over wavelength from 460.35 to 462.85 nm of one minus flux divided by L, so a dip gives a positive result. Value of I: 0.062 nm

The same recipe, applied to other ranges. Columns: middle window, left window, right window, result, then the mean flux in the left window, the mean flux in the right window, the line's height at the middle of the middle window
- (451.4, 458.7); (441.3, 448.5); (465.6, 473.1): -0.22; 10.1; 11.1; 10.5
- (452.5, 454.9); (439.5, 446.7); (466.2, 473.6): -0.12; 9.62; 11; 10.2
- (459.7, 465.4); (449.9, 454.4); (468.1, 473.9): -0.08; 10.6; 10.9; 10.8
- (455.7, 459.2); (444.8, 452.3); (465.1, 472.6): -0.10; 10.2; 11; 10.6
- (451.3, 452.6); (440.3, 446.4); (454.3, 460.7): 0.03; 9.72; 10.8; 10.4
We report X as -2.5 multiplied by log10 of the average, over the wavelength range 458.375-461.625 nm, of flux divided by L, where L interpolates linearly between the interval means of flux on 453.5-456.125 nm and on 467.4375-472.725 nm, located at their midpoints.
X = 0.05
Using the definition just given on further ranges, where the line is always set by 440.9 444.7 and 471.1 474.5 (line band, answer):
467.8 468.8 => -0.038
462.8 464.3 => -0.082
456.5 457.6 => -0.099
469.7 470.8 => -0.039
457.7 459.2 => -0.013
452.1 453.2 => 0.007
